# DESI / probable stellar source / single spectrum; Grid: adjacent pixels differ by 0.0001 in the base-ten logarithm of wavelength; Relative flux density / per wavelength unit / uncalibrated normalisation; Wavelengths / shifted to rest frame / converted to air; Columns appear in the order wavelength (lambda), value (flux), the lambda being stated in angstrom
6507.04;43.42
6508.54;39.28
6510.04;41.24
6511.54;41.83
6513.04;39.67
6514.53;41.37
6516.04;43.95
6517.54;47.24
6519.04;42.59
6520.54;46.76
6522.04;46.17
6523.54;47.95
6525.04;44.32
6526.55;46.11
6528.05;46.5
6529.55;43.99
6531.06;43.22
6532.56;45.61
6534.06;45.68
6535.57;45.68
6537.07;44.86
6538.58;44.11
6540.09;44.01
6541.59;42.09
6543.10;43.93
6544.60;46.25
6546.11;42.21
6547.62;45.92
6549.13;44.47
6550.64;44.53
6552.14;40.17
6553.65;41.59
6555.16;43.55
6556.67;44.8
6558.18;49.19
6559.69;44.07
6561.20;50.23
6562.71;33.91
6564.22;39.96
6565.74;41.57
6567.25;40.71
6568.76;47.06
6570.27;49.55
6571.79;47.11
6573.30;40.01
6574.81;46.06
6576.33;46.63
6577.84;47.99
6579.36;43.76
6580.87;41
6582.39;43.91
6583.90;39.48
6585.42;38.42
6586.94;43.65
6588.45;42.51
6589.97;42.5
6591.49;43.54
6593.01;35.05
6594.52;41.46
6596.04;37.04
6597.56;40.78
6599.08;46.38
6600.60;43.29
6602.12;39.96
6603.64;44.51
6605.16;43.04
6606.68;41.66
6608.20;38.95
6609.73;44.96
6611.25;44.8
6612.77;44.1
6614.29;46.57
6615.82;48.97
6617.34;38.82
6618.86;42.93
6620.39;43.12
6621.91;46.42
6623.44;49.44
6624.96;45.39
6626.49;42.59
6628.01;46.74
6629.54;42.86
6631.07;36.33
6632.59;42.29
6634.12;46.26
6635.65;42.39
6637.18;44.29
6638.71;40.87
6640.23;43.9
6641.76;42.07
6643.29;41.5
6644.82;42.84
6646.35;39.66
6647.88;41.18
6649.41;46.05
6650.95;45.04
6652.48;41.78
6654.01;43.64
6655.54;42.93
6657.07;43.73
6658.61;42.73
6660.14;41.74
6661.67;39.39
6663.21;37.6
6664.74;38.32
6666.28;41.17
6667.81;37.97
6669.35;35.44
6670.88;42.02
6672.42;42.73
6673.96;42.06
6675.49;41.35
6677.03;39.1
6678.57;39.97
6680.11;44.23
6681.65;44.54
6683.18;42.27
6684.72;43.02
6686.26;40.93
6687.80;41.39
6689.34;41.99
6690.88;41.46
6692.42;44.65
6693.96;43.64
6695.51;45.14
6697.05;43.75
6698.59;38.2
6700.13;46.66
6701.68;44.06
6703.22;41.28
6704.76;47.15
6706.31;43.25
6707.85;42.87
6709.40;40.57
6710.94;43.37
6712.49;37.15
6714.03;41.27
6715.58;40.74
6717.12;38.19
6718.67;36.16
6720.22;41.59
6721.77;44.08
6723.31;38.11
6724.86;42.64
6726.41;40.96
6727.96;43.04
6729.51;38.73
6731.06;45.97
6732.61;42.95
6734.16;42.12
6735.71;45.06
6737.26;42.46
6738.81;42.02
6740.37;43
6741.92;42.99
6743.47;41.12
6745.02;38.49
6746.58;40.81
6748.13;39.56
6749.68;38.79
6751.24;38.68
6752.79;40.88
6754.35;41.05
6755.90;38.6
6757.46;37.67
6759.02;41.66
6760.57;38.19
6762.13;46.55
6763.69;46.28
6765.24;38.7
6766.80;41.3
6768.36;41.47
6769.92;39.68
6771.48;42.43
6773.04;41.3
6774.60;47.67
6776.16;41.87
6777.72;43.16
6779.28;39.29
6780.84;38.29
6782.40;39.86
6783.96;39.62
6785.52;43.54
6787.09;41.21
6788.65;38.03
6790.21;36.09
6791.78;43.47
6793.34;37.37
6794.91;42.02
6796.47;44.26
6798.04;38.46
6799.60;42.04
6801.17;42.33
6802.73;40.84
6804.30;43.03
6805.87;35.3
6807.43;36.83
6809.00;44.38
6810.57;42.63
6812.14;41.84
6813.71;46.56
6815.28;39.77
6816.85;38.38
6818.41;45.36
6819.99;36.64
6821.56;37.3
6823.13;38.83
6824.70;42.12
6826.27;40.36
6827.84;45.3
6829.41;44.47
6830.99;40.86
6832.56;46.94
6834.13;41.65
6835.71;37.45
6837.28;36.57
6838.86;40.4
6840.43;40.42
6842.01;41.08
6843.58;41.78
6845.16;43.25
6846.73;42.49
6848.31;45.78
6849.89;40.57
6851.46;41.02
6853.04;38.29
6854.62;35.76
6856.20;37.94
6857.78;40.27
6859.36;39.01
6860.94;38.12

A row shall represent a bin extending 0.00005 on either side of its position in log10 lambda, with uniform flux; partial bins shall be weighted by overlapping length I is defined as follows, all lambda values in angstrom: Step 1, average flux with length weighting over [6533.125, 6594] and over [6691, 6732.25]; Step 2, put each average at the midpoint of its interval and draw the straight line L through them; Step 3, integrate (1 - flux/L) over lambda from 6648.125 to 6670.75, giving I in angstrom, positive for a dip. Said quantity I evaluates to 0.7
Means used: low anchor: 43.5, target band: 41.3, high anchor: 42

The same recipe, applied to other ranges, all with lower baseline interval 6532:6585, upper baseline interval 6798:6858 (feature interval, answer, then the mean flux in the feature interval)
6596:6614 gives 0.29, 42.8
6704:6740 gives 0.32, 41.8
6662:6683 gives 1.07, 40.5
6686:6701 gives -0.14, 42.8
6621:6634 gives -0.27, 44.1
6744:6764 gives 0.65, 40.4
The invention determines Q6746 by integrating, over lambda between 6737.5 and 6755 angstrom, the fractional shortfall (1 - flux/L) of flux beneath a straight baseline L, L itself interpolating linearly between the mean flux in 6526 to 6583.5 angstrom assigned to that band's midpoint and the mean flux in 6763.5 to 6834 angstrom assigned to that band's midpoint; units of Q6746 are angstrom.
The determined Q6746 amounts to 0.5 angstrom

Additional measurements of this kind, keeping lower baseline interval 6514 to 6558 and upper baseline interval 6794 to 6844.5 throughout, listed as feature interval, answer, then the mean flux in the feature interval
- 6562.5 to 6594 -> 0.9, 42.7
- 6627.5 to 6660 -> 0.4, 42.8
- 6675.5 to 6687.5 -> 0.2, 41.9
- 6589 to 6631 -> 0.6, 43.1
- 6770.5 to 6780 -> -0.2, 42.6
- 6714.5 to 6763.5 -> 1.1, 41.1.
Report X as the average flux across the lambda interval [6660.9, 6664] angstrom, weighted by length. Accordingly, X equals 38.5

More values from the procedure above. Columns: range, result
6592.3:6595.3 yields 38.4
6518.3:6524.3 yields 45.9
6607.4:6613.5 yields 43.2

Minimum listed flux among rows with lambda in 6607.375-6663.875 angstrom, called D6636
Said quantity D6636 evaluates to 36.33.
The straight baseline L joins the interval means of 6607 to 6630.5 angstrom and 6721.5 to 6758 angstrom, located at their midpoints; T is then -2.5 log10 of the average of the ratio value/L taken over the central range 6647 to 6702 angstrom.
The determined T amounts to 0.02 mag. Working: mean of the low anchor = 44.3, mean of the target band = 42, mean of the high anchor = 41.2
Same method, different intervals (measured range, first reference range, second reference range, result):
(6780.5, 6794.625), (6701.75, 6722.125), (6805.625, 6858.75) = 0.03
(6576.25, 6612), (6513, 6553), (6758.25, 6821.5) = 0.04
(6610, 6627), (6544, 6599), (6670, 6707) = -0.05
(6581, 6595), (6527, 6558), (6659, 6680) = 0.04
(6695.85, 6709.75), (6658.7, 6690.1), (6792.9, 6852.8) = -0.06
